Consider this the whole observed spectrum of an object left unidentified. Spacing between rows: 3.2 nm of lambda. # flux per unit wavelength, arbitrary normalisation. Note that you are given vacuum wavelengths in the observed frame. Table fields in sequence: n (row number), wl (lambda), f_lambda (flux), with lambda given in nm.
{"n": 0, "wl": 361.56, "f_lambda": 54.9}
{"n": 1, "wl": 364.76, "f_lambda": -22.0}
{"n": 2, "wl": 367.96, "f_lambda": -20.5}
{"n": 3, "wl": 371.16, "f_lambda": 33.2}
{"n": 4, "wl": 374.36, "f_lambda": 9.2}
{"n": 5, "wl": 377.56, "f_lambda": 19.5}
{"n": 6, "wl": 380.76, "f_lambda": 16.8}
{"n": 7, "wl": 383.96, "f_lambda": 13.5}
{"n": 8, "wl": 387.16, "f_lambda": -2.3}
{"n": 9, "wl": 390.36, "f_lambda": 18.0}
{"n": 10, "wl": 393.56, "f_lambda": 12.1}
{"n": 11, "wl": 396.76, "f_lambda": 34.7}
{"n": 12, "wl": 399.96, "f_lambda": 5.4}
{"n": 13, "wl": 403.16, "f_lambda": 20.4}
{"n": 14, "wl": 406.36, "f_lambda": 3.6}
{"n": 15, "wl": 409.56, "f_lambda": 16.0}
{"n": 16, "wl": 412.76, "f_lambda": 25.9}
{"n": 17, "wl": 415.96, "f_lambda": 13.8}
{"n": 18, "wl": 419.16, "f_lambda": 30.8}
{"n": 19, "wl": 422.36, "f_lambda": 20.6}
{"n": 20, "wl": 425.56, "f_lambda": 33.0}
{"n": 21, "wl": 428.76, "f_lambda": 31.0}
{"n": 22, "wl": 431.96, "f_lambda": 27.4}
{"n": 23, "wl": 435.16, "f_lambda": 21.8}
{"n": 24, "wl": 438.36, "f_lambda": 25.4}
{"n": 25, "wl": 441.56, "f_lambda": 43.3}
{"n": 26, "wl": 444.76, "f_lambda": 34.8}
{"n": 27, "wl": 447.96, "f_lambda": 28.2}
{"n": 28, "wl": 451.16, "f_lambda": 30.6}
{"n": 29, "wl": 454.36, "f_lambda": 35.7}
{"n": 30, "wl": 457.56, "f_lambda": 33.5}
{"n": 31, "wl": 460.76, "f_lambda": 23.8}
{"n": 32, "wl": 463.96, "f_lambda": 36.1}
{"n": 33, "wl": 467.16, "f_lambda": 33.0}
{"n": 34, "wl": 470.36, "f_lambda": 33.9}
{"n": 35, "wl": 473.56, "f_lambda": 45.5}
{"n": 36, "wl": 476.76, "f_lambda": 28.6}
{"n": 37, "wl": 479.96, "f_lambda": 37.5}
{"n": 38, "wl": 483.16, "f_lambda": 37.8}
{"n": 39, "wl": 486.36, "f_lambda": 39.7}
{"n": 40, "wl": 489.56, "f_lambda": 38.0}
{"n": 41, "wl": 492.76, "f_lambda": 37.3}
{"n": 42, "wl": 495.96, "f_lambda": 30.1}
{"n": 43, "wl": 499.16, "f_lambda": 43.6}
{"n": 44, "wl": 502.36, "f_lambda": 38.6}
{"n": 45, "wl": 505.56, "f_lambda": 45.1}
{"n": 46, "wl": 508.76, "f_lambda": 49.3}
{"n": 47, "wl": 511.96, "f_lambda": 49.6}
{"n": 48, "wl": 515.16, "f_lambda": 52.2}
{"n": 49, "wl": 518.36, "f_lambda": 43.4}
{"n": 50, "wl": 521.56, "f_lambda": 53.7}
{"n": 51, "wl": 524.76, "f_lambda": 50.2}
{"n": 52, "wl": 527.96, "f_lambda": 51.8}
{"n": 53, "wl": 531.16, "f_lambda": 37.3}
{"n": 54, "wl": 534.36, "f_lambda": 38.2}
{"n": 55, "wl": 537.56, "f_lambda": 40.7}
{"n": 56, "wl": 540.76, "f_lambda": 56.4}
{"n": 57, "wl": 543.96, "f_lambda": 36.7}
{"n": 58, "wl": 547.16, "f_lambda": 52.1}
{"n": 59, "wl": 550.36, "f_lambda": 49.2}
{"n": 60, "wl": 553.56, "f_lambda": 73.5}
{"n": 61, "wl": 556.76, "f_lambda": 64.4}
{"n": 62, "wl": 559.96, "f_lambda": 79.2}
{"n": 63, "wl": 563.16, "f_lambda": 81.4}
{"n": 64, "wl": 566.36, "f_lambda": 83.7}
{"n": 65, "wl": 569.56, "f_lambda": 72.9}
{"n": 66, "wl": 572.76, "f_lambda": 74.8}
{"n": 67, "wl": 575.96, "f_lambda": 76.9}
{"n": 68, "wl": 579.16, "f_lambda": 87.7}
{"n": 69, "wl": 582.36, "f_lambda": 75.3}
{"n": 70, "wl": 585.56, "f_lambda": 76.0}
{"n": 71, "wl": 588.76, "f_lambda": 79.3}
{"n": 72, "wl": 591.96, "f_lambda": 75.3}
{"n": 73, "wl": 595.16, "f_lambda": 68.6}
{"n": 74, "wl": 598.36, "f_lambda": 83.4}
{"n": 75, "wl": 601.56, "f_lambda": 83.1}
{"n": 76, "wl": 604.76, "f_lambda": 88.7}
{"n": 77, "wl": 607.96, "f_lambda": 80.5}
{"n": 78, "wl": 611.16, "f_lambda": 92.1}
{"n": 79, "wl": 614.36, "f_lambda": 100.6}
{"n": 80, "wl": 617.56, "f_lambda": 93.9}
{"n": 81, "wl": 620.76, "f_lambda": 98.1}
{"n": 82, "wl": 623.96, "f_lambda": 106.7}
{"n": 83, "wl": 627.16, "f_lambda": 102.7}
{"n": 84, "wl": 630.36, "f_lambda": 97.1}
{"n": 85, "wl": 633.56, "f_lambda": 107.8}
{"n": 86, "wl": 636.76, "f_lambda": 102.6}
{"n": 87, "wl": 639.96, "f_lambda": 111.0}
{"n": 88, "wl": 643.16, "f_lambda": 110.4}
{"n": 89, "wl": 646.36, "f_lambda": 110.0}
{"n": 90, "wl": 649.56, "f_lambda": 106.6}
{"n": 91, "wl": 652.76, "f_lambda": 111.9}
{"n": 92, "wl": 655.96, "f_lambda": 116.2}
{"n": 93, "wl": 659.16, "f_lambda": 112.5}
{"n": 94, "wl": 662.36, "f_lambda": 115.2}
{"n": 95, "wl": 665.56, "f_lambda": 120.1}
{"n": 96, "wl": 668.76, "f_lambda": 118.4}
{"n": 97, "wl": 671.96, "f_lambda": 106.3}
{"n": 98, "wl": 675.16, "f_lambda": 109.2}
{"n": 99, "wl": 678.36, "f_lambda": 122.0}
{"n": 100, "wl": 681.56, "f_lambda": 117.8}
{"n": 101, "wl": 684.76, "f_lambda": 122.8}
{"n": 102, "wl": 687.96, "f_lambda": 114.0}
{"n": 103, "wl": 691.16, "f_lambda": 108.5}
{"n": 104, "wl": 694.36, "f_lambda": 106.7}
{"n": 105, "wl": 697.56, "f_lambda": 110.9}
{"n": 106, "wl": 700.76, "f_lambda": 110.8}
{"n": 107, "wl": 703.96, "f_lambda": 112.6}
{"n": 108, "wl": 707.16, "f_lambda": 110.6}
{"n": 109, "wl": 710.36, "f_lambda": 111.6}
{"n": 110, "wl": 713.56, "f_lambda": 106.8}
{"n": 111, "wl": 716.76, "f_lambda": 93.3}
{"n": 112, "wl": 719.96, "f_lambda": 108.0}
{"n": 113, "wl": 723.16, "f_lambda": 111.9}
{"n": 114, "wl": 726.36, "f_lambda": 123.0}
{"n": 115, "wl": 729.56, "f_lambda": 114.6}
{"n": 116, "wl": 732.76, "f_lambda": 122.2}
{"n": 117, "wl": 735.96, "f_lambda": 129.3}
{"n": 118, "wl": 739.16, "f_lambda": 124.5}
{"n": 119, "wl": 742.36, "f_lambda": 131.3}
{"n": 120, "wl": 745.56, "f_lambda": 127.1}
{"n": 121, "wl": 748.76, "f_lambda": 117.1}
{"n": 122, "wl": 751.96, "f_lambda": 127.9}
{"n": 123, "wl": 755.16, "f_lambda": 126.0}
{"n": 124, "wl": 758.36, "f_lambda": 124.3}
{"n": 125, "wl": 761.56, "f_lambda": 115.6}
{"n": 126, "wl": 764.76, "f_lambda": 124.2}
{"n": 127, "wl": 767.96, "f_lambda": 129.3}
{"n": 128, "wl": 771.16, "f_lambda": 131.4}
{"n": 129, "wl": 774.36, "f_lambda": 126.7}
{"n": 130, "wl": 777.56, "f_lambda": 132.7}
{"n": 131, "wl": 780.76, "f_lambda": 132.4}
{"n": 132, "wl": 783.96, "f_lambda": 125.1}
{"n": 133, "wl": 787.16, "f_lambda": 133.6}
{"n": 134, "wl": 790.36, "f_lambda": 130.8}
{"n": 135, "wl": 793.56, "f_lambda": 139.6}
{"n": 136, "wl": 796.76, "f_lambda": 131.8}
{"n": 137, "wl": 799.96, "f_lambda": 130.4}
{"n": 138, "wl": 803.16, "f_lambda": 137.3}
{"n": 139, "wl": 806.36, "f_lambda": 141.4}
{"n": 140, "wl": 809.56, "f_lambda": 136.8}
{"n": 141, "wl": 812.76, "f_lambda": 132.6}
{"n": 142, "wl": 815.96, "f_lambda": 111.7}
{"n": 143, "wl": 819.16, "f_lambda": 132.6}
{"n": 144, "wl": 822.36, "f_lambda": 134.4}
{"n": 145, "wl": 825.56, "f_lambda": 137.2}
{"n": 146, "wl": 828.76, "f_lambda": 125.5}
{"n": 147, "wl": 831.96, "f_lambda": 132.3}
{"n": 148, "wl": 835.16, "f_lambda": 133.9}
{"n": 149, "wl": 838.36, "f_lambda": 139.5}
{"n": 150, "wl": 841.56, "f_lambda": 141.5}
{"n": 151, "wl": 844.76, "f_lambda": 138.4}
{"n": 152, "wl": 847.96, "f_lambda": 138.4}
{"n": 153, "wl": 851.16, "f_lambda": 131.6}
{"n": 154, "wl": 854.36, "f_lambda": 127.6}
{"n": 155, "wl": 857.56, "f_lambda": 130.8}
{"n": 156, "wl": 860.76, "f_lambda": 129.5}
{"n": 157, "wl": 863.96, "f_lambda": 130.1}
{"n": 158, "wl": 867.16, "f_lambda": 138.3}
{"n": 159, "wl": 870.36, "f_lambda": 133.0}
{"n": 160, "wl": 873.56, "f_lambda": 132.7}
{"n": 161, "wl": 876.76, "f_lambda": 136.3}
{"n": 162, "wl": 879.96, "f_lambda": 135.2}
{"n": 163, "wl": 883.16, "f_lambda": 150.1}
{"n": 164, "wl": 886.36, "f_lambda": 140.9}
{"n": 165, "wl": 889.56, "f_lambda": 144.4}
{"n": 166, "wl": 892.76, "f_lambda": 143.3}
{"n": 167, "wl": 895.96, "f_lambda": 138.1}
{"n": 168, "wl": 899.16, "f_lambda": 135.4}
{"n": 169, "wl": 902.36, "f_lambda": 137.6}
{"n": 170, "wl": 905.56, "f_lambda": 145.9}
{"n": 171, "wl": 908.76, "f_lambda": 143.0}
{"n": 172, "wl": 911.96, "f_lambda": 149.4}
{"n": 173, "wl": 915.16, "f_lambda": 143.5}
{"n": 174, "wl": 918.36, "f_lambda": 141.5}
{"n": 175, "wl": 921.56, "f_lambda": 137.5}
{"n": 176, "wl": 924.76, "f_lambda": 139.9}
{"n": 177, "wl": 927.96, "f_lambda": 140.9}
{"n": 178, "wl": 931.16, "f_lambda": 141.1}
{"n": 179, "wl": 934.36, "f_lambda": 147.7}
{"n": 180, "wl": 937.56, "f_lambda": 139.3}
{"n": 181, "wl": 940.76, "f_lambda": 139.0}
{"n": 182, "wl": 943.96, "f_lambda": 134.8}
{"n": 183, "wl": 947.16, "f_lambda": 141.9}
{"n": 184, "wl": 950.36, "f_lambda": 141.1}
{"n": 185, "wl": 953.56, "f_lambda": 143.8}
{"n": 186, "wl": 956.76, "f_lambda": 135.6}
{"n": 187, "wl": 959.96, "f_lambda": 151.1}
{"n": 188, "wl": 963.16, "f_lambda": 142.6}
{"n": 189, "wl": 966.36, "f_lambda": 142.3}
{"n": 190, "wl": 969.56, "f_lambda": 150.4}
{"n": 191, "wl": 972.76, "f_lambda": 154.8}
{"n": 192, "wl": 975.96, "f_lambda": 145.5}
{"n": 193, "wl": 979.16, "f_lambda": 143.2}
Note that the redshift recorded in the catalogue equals 0.384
